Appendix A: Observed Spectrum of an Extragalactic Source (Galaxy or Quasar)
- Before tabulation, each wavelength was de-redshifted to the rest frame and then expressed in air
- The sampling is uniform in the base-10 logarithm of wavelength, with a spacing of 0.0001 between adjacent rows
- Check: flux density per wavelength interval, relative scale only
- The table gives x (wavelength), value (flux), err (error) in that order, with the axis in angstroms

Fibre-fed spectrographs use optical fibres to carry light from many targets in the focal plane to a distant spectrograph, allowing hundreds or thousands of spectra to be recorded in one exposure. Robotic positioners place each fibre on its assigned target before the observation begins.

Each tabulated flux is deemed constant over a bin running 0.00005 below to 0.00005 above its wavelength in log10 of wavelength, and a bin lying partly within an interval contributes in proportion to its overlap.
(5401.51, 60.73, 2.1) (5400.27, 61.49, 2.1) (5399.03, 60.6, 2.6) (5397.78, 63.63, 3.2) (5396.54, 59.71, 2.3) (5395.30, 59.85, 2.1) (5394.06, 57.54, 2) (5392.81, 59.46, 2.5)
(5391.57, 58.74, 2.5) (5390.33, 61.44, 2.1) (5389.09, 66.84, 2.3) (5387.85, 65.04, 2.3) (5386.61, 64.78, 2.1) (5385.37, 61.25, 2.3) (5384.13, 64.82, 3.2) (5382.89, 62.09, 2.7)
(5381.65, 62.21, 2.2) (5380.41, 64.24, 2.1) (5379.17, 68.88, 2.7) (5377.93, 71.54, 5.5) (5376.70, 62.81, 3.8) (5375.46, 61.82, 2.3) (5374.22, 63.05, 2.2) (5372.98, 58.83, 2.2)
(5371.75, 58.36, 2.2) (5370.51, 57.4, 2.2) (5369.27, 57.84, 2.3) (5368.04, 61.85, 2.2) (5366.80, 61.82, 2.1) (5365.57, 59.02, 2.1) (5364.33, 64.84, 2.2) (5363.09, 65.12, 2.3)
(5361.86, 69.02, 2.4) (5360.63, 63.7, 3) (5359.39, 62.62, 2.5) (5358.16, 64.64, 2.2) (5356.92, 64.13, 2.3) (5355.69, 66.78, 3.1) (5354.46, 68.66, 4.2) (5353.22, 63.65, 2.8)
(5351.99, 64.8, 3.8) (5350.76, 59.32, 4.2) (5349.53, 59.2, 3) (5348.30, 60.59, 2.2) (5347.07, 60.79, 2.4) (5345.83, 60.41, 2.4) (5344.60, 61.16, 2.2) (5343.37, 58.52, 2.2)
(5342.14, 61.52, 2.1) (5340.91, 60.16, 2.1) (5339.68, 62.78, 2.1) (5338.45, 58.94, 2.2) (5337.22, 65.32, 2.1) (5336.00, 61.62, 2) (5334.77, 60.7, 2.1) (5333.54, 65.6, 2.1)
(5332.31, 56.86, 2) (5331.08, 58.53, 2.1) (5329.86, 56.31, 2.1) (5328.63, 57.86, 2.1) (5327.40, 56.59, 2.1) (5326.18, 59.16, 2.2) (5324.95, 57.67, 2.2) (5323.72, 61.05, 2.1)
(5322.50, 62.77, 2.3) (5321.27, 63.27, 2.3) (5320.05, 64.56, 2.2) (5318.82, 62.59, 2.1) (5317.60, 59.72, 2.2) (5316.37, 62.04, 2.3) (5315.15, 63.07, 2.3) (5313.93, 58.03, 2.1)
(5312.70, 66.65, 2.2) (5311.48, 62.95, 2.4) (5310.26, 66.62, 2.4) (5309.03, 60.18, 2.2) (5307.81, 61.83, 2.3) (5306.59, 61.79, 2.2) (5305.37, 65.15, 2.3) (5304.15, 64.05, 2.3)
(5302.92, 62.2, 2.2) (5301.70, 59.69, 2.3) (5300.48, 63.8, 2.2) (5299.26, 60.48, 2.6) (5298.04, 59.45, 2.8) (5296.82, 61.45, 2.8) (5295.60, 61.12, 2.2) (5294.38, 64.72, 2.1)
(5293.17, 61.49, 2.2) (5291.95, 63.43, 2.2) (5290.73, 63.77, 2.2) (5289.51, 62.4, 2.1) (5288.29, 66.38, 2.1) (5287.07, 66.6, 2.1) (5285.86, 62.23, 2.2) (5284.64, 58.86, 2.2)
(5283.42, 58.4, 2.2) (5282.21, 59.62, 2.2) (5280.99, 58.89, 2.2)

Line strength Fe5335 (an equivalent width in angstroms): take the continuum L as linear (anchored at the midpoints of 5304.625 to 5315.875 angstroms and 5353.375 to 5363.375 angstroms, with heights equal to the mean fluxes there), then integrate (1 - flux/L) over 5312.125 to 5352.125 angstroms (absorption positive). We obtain 2.07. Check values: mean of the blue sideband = 63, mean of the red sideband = 65.5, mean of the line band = 60.8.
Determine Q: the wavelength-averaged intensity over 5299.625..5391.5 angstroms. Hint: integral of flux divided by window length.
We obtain 62.2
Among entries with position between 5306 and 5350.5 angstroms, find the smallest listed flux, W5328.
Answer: 56.31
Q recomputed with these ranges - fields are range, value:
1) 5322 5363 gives 61.6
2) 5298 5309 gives 62.1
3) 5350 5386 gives 63.3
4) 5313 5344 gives 60.7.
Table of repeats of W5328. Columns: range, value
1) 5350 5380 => 57.4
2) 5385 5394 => 58.74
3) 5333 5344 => 58.52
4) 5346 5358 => 59.2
